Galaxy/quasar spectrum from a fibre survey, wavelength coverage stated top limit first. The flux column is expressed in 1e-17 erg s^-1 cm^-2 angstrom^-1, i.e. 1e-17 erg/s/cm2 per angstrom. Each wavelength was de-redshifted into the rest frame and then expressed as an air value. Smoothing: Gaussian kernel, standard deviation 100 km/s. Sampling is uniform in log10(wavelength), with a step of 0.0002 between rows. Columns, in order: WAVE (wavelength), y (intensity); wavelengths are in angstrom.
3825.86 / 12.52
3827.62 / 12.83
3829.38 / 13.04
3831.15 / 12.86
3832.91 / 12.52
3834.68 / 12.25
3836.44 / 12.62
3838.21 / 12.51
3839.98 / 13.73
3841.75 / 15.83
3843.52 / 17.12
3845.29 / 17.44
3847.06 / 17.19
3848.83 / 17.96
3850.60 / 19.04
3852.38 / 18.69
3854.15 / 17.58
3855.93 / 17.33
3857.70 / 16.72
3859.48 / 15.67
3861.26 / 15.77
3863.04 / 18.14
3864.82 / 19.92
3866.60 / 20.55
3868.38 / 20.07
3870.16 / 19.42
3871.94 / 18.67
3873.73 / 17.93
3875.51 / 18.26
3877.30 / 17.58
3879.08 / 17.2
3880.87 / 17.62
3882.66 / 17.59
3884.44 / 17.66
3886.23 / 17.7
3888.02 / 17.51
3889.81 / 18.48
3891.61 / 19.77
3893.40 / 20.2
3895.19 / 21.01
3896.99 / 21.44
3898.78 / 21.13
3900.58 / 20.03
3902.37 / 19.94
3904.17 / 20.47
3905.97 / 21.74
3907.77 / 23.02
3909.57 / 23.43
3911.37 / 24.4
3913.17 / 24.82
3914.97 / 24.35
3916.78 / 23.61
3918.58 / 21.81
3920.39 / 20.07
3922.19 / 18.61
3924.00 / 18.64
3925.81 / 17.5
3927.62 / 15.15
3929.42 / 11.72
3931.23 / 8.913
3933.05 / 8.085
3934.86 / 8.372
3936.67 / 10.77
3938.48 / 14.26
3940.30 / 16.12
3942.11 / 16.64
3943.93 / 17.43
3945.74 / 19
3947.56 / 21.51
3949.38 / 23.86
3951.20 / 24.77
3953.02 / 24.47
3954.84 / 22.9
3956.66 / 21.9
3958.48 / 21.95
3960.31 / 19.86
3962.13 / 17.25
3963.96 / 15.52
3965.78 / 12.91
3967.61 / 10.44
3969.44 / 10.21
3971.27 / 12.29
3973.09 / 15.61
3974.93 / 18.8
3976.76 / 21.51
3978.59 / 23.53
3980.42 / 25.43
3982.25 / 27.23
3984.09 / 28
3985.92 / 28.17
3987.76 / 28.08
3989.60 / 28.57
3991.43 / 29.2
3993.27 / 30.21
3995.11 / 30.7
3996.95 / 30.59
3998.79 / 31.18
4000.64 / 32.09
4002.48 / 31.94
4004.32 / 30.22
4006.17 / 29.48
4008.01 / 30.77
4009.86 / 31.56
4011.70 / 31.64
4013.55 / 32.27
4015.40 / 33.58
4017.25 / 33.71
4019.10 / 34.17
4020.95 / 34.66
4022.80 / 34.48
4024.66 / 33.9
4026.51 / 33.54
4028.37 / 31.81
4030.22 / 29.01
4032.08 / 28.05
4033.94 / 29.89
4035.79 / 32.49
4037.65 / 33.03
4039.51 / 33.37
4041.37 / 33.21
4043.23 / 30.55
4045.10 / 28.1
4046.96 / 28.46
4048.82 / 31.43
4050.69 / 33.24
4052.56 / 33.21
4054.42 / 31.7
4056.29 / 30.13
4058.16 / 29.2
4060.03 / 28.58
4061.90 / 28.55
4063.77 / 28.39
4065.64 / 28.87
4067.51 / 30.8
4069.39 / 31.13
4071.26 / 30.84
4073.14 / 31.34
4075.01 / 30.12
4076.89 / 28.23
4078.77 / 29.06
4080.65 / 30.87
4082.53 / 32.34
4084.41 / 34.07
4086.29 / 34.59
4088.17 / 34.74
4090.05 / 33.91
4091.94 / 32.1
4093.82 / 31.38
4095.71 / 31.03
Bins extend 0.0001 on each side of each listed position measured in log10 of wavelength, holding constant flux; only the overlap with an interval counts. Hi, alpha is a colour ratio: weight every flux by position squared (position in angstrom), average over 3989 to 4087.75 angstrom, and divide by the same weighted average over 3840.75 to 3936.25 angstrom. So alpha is 1.8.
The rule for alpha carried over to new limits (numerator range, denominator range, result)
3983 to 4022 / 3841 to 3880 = 1.86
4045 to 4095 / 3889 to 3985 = 1.74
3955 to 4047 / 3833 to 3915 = 1.57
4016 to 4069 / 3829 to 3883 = 2.05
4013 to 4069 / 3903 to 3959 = 1.74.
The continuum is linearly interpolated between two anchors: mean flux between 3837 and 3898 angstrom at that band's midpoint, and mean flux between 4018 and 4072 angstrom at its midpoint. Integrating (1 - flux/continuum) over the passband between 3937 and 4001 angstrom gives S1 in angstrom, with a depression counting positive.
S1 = 9.5 angstrom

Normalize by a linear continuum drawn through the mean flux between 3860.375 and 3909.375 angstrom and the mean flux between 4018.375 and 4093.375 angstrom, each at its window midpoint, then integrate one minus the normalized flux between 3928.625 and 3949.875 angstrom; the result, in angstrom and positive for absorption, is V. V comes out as 7.94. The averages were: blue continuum 19.3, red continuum 31.4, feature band 14.6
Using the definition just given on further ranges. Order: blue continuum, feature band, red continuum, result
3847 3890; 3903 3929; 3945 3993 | -1.95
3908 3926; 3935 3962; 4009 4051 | 6.03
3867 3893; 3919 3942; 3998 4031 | 8.99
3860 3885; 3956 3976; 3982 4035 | 8.11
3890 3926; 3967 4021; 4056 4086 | -2.06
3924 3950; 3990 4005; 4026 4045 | -3.42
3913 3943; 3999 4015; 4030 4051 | -2.90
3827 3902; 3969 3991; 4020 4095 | 2.66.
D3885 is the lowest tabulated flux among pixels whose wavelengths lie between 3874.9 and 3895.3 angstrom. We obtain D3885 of 17.2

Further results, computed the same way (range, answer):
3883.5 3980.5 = 8.085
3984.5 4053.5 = 28.05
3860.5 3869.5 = 15.77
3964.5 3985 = 10.21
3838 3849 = 12.51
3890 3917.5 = 19.77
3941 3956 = 16.64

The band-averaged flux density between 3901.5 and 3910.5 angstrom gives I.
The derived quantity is 21.7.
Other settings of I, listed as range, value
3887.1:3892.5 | 18.6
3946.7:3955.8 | 23.5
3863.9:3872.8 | 19.7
